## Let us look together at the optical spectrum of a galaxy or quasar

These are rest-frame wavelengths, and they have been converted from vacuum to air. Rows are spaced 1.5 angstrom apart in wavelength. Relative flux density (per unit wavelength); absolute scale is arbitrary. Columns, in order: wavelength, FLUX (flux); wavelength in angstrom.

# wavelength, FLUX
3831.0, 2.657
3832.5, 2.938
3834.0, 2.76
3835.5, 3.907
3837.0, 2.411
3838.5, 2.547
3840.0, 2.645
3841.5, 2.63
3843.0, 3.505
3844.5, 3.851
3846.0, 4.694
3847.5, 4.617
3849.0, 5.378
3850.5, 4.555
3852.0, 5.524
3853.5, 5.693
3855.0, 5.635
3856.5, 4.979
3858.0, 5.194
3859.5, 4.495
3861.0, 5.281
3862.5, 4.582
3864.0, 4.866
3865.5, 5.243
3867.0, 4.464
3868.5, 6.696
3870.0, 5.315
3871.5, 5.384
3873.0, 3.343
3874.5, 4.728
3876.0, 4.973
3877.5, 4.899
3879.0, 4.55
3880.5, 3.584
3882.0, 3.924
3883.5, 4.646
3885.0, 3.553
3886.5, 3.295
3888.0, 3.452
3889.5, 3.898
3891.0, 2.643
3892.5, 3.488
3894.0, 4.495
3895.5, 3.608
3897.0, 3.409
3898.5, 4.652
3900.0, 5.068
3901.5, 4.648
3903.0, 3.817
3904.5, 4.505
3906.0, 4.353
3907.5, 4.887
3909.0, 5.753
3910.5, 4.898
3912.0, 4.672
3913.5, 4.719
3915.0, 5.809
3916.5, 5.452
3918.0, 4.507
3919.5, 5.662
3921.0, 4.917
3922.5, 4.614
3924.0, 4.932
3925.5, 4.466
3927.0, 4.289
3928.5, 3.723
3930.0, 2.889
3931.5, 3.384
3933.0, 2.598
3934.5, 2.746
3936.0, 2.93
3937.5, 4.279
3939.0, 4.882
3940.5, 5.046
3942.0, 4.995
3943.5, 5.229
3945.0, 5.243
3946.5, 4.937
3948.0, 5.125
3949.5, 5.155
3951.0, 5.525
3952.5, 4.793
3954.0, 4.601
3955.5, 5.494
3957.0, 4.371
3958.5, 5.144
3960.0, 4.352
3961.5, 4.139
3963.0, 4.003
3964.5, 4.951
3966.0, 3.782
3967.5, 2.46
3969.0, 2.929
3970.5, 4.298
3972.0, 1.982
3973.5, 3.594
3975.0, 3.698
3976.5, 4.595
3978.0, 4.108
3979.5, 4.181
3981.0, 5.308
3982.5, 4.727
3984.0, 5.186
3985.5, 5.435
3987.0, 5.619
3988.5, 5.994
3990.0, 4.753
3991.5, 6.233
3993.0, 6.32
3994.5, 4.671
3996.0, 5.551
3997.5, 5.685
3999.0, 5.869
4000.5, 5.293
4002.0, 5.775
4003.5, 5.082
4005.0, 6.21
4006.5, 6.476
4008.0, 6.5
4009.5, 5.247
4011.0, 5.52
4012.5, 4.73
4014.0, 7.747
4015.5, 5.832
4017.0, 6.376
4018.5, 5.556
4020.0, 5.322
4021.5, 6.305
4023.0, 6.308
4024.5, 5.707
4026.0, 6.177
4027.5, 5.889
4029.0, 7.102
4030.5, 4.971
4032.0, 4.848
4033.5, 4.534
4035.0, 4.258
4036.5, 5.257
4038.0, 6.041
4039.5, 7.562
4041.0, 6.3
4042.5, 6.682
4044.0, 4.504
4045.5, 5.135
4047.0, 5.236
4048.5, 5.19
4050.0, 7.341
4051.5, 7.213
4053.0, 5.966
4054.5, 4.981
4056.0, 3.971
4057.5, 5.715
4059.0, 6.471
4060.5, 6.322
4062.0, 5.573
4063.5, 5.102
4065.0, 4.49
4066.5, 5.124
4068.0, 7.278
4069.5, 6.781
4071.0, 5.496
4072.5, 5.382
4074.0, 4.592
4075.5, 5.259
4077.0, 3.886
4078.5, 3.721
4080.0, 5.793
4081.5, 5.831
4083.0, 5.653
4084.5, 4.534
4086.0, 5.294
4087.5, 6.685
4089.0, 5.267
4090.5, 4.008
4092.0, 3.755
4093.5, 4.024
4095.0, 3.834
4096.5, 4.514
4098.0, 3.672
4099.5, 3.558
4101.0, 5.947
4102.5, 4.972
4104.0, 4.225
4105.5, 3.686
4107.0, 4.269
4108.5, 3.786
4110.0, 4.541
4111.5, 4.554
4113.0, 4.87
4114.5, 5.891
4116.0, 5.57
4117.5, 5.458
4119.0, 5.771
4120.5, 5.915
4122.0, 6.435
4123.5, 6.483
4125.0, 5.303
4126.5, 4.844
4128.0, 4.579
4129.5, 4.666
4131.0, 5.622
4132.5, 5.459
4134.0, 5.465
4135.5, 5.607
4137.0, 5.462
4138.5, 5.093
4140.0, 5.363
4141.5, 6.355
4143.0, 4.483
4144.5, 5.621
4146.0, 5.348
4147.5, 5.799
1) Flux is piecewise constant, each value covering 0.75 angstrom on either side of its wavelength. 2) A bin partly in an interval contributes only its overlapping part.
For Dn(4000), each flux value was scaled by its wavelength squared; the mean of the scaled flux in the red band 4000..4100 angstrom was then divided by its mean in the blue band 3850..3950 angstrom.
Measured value 1.3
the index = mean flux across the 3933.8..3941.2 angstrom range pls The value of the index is 3.98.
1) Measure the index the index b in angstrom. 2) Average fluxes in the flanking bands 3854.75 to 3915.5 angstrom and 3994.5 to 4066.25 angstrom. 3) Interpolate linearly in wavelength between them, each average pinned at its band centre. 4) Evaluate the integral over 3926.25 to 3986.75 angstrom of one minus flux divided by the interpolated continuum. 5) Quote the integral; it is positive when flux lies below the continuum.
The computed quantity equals 9.83 angstrom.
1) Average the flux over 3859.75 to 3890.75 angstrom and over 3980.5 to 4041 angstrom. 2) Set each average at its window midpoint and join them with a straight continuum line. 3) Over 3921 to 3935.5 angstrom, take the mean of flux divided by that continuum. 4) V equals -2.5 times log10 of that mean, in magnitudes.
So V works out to 0.295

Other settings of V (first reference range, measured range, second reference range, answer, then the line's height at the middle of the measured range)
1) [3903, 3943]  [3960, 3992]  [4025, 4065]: 0.15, 4.99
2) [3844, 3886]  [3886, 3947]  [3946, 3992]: 0.08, 4.68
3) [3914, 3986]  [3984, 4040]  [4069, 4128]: -0.23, 4.64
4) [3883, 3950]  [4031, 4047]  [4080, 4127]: -0.16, 4.75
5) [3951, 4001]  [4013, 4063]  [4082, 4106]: -0.24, 4.65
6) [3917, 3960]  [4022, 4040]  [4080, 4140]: -0.19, 4.79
